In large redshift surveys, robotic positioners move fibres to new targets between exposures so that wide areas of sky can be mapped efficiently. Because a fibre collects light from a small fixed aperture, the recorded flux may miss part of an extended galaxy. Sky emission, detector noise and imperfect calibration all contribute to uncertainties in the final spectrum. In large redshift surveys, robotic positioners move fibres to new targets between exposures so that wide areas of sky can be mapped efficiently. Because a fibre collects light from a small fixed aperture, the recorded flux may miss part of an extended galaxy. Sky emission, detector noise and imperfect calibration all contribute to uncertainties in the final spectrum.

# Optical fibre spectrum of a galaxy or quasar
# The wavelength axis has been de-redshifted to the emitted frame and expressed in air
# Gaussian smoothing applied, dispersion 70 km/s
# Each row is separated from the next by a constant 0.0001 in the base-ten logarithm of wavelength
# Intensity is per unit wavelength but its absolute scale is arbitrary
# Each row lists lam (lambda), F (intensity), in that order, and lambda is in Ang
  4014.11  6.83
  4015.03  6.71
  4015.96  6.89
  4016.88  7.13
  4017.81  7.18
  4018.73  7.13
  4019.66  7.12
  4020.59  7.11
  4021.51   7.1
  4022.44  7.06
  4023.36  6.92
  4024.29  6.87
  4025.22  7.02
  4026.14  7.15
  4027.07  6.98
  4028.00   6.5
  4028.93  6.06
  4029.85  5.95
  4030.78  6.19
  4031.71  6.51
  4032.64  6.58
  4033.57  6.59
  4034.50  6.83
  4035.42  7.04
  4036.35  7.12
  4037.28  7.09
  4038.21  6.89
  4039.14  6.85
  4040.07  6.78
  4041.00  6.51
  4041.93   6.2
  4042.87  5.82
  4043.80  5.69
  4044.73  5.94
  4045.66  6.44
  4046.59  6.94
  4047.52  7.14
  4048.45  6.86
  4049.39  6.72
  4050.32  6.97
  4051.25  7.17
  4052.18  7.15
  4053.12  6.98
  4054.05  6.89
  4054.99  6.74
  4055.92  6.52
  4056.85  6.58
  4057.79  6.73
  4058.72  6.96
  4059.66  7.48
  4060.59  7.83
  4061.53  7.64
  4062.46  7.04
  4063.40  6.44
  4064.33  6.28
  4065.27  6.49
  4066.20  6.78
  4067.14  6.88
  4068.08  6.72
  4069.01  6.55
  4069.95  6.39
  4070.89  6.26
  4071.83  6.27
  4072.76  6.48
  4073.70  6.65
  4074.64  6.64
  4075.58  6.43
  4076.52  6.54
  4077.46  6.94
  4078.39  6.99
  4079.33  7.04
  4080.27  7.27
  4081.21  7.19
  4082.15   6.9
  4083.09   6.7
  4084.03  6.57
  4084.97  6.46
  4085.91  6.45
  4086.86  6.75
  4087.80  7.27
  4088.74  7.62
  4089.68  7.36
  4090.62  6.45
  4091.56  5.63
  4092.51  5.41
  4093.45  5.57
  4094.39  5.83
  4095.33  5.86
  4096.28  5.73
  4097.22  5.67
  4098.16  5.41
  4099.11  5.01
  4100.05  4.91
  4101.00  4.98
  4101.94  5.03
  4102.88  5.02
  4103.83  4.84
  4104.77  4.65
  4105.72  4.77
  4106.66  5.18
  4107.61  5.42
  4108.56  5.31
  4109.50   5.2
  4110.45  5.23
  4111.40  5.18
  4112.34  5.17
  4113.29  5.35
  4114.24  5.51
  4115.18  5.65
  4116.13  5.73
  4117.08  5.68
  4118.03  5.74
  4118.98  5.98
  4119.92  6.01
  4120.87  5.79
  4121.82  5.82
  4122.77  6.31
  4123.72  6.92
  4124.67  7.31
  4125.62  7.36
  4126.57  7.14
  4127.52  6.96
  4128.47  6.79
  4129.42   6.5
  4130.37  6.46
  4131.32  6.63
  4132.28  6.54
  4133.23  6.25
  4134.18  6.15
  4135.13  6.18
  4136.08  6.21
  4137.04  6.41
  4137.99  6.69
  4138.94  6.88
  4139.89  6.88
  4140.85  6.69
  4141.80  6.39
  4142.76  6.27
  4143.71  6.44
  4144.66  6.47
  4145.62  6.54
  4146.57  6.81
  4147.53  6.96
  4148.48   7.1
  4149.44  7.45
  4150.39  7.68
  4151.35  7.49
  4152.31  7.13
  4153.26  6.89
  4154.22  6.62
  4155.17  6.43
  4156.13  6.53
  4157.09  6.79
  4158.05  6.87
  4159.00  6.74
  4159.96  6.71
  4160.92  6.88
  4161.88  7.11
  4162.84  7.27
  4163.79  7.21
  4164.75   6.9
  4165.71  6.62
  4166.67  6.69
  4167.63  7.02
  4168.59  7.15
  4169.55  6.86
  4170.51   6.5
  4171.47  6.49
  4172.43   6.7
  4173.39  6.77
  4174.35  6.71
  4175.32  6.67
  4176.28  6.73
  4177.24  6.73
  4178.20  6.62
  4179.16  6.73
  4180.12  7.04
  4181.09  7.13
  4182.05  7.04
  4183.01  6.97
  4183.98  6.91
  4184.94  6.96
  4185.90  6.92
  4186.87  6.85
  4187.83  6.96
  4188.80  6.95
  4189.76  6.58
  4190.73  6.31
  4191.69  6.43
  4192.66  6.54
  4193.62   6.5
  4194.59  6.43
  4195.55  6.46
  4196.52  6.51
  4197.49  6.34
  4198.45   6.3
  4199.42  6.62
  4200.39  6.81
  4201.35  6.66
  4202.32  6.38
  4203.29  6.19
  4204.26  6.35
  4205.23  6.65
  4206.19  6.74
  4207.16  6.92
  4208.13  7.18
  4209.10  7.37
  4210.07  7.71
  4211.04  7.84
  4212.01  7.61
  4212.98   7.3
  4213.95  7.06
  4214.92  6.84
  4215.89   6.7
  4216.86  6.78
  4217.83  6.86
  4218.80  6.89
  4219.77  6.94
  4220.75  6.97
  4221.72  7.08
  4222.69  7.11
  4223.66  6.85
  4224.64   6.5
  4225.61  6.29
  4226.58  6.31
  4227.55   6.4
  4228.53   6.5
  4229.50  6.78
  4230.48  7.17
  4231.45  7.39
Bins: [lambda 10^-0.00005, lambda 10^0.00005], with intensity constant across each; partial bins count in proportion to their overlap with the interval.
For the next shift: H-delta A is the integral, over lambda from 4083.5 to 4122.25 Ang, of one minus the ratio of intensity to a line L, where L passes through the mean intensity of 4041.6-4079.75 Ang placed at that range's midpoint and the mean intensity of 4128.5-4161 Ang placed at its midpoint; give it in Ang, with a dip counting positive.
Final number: 5.87 Ang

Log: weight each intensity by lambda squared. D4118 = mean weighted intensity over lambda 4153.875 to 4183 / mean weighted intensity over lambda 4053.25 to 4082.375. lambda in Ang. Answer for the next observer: 1.05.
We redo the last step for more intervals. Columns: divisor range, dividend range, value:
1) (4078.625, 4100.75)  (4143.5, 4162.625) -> 1.13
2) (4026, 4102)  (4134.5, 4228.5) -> 1.10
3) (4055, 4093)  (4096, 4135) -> 0.88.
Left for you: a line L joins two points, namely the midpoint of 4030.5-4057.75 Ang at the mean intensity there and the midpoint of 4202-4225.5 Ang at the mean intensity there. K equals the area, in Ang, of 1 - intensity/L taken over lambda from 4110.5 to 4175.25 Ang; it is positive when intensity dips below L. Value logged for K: 2.6 Ang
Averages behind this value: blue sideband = 6.68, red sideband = 6.94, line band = 6.56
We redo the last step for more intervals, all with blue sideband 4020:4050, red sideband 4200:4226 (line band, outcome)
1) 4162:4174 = 0.0 Ang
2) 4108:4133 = 2.6 Ang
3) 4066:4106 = 3.2 Ang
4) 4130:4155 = 0.4 Ang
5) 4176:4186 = 0.0 Ang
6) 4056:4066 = -0.3 Ang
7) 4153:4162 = 0.1 Ang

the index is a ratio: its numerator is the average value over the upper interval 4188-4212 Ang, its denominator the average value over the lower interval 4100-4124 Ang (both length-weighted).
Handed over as 1.24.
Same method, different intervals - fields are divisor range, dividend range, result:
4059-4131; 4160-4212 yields 1.09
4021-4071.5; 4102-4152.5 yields 0.92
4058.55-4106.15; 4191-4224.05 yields 1.08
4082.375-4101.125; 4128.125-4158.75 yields 1.10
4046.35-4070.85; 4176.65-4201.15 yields 0.98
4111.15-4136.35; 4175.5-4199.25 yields 1.08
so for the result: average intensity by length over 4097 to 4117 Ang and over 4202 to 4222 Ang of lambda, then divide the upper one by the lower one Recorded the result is 1.3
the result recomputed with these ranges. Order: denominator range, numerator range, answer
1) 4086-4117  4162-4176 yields 1.22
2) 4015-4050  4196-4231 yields 1.01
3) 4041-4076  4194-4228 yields 1.02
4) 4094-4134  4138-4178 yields 1.18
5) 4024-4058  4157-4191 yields 1.02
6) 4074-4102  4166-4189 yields 1.08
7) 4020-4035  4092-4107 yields 0.78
